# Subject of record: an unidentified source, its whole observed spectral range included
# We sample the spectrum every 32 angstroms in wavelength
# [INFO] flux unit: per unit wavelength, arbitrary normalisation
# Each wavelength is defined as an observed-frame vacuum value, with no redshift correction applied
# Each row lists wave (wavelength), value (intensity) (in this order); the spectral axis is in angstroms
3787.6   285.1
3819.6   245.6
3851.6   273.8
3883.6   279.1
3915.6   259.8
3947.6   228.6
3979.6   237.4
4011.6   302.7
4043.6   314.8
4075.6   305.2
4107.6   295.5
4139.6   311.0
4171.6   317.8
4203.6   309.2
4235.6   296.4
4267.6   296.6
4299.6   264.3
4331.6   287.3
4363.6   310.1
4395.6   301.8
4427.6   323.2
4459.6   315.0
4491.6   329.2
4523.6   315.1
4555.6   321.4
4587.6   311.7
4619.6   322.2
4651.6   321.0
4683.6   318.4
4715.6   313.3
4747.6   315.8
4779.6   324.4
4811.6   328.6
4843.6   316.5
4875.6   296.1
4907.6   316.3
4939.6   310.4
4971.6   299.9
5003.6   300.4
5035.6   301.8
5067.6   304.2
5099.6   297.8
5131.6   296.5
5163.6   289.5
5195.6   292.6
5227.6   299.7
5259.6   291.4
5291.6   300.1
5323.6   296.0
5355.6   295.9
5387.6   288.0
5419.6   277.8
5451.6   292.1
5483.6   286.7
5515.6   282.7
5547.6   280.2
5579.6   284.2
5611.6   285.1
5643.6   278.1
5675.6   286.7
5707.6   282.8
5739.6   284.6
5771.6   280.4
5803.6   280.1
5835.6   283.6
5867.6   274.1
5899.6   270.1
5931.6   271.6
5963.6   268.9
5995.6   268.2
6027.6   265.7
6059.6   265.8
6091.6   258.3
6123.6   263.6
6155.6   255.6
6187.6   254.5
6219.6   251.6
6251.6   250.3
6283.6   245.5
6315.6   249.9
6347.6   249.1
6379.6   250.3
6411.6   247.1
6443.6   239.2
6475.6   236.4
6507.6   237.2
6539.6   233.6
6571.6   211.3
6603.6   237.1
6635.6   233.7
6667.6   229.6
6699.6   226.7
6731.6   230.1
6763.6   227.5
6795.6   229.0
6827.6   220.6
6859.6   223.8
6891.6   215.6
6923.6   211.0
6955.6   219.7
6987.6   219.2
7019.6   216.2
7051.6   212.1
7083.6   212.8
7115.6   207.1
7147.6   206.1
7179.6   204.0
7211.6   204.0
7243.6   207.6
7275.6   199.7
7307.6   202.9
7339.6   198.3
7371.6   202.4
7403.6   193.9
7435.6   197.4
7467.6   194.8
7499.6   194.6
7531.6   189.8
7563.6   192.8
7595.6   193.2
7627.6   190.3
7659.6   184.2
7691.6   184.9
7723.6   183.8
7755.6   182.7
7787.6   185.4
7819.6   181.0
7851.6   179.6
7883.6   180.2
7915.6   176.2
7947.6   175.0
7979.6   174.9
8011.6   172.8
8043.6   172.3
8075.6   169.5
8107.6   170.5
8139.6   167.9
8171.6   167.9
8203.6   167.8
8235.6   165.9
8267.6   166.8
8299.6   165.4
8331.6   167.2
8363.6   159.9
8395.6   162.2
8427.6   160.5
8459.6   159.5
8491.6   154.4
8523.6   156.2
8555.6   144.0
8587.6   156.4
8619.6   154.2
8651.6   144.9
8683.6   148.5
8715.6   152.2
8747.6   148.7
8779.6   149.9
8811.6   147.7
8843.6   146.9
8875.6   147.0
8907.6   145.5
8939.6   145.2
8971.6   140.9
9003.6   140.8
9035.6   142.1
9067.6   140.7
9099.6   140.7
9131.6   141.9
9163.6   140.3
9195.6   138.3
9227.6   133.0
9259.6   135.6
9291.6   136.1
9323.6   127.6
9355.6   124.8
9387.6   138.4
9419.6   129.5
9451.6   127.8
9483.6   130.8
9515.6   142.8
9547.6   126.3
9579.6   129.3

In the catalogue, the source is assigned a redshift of 0.000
